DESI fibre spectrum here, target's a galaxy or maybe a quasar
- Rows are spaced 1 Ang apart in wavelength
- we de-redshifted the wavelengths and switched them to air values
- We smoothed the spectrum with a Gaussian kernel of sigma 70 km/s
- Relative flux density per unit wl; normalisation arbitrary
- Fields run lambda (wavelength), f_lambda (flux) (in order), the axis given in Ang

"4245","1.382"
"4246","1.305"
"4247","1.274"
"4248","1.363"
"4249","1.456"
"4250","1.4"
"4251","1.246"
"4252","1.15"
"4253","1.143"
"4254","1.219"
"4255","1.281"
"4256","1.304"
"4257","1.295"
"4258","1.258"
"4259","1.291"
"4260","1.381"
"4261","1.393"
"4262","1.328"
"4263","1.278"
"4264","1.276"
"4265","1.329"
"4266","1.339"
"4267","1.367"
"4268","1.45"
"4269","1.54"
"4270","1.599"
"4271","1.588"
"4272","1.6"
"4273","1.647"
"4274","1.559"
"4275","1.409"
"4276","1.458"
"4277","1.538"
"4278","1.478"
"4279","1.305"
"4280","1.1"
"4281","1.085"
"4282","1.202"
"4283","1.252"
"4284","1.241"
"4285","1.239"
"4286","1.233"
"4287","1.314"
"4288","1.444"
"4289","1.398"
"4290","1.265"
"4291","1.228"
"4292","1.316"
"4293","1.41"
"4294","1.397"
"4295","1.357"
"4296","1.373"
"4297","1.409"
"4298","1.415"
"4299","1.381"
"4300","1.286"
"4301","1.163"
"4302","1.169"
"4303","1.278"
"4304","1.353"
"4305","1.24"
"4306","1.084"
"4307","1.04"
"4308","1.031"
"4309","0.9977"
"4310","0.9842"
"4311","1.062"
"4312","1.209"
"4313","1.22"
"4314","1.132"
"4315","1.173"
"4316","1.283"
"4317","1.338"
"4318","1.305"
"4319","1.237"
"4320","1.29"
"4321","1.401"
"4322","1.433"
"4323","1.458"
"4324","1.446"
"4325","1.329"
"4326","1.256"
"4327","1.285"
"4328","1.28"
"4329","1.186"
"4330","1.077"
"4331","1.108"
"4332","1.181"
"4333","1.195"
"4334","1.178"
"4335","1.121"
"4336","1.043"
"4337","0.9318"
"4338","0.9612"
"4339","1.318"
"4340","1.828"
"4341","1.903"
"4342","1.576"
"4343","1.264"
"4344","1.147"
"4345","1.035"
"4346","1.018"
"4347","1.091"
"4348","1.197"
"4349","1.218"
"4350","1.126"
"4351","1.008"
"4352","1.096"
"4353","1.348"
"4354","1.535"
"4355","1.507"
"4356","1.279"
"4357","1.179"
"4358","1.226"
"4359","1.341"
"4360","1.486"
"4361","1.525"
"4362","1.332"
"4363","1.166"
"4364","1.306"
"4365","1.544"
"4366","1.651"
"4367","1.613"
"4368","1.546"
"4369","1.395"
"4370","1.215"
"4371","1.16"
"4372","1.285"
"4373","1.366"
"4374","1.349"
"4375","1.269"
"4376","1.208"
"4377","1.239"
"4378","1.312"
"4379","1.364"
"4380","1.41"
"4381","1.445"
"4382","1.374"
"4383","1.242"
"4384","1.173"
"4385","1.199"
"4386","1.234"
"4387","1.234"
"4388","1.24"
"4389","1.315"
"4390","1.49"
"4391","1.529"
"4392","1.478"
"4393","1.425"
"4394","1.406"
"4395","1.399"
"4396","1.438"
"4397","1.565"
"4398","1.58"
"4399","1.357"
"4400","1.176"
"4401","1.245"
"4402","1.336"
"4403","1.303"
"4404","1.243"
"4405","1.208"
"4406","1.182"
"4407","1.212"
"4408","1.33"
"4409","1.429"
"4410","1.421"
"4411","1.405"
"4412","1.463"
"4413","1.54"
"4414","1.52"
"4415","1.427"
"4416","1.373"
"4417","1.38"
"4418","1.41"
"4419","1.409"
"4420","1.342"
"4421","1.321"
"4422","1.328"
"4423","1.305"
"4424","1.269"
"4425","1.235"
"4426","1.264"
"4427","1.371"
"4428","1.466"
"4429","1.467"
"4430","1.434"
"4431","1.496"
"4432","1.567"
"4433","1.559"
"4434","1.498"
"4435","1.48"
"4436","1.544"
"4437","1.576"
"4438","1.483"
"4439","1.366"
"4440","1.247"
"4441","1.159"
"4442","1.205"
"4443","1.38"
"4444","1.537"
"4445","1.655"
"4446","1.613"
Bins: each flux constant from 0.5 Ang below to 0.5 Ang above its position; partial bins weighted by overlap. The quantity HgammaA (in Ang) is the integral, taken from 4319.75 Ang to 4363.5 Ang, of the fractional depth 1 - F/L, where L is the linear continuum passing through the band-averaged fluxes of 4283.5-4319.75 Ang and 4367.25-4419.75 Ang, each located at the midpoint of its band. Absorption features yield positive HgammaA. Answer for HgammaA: 0.8 Ang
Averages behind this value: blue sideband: 1.25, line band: 1.27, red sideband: 1.35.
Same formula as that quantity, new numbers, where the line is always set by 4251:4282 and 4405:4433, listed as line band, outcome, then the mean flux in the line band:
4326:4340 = 2.04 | 1.17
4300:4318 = 2.61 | 1.17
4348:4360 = 0.94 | 1.27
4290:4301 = 0.17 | 1.34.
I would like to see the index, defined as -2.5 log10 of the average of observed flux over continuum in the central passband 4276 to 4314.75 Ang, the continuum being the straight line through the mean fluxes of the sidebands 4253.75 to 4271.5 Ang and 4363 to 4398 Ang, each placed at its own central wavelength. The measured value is 0.09 mag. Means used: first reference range 1.36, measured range 1.26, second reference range 1.37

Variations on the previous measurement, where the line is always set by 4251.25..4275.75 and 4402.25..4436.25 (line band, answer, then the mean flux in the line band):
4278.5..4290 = 0.10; 1.26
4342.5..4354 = 0.19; 1.16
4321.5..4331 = 0.07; 1.3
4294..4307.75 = 0.09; 1.27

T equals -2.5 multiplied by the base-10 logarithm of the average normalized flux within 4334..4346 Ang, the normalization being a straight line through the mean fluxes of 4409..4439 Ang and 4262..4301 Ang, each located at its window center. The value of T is 0.10 mag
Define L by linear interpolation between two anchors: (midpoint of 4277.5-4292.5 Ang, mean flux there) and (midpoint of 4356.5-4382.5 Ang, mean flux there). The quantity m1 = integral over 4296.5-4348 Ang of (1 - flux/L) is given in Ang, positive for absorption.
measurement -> 2.9 Ang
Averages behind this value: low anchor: 1.27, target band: 1.24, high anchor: 1.36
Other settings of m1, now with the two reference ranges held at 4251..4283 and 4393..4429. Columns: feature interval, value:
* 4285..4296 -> 0.2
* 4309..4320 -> 1.4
